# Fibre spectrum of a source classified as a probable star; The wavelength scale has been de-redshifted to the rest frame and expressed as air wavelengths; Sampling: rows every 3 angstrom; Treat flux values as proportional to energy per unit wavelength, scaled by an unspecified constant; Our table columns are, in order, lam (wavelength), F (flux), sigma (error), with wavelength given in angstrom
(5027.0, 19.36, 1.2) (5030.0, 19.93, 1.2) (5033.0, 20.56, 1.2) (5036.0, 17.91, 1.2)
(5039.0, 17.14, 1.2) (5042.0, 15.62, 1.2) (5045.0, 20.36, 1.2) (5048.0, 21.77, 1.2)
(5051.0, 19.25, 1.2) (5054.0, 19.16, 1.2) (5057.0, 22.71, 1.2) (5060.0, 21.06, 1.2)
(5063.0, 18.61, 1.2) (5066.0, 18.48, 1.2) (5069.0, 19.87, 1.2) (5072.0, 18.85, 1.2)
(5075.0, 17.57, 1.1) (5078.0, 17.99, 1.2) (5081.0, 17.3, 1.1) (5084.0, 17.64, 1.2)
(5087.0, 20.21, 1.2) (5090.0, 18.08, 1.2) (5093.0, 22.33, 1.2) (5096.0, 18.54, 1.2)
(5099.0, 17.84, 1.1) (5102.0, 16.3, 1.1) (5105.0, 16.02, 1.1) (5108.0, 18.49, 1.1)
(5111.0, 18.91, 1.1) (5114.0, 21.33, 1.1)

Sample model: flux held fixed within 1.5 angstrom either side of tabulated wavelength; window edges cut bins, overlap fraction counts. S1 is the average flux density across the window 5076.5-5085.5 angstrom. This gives 17.6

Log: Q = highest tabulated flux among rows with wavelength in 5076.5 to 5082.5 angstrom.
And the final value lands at 17.99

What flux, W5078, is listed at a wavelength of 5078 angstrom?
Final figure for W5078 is 17.99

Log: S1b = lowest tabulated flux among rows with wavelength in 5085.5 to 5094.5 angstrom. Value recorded 18.08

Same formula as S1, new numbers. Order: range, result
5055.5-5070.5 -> 20.1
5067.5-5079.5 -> 18.6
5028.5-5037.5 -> 19.5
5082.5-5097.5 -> 19.4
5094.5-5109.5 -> 17.4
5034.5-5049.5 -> 18.6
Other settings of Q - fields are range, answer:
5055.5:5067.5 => 22.71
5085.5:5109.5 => 22.33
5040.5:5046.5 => 20.36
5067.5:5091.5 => 20.21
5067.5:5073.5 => 19.87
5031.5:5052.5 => 21.77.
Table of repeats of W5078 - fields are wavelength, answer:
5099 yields 17.84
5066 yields 18.48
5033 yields 20.56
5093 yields 22.33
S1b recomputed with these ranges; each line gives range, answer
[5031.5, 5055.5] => 15.62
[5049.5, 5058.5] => 19.16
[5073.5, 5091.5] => 17.3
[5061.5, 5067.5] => 18.48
